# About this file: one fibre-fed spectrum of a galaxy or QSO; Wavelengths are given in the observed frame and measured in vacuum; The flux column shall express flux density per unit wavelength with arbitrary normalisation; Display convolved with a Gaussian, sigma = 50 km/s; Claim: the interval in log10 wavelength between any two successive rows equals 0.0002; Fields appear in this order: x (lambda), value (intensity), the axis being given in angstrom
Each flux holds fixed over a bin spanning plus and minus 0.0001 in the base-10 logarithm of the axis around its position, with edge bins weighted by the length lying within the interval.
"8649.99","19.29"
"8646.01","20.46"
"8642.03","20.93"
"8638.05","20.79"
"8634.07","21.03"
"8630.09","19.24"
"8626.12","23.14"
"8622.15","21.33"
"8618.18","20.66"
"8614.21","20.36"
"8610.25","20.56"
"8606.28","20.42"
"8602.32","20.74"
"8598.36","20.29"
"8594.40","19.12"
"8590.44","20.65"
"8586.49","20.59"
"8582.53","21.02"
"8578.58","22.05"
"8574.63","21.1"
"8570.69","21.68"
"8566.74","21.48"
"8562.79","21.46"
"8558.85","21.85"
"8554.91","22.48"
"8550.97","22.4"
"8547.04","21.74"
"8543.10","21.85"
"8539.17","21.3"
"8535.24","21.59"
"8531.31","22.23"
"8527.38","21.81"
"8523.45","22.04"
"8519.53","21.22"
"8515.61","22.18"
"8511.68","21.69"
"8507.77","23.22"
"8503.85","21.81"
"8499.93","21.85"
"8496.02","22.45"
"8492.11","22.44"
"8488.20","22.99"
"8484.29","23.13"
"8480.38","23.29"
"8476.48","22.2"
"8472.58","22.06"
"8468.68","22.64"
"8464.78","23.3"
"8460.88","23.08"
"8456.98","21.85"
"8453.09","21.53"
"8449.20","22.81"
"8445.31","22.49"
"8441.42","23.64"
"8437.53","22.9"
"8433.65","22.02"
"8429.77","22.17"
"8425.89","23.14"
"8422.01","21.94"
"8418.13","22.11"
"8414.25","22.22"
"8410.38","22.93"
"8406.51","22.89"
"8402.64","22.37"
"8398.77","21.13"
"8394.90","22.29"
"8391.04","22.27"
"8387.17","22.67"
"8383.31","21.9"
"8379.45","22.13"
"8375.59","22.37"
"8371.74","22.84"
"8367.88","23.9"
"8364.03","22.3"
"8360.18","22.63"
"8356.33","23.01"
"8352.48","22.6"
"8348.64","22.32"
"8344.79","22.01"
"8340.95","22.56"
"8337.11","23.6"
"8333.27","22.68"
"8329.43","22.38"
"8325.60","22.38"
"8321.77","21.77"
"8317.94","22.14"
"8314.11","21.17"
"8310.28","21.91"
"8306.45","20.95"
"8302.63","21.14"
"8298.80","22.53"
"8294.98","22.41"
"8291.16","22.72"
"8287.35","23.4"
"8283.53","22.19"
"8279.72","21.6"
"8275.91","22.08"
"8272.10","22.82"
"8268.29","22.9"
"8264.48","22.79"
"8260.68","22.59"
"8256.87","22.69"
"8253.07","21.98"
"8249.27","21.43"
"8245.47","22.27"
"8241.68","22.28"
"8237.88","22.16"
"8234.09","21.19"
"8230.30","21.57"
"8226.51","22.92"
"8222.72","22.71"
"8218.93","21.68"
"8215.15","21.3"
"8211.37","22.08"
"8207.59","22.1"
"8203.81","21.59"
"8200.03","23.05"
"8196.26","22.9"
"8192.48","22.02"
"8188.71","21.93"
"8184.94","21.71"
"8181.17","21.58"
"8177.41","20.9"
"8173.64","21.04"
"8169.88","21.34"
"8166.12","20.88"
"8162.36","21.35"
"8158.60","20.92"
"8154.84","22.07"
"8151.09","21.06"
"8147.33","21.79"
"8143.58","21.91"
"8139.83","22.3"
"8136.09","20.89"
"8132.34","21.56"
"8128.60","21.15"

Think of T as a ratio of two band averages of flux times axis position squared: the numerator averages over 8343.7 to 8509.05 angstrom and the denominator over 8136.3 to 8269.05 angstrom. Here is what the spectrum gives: 1.08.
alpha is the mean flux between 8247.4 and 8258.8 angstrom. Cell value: 22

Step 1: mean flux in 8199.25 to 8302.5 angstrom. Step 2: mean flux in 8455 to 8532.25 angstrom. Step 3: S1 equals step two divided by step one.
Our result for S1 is 1.01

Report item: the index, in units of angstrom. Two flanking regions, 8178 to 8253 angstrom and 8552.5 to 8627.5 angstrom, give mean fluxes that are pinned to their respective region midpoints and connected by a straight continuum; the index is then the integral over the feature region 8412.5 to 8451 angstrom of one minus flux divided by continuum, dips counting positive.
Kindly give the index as -1.91 angstrom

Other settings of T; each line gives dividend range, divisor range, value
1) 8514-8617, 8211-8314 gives 1.03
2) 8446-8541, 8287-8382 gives 1.03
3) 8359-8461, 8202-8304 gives 1.05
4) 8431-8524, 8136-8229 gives 1.11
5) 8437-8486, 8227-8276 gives 1.07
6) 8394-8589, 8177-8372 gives 1.05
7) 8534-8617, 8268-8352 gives 1.01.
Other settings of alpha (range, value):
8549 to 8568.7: 21.9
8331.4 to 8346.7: 22.7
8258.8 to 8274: 22.8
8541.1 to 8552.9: 22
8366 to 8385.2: 22.6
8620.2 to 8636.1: 21.2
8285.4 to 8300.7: 22.8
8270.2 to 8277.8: 22.5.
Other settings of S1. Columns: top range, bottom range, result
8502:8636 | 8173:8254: 0.97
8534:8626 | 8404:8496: 0.94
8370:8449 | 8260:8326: 1.01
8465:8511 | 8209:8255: 1.03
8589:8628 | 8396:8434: 0.93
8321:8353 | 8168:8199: 1.04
